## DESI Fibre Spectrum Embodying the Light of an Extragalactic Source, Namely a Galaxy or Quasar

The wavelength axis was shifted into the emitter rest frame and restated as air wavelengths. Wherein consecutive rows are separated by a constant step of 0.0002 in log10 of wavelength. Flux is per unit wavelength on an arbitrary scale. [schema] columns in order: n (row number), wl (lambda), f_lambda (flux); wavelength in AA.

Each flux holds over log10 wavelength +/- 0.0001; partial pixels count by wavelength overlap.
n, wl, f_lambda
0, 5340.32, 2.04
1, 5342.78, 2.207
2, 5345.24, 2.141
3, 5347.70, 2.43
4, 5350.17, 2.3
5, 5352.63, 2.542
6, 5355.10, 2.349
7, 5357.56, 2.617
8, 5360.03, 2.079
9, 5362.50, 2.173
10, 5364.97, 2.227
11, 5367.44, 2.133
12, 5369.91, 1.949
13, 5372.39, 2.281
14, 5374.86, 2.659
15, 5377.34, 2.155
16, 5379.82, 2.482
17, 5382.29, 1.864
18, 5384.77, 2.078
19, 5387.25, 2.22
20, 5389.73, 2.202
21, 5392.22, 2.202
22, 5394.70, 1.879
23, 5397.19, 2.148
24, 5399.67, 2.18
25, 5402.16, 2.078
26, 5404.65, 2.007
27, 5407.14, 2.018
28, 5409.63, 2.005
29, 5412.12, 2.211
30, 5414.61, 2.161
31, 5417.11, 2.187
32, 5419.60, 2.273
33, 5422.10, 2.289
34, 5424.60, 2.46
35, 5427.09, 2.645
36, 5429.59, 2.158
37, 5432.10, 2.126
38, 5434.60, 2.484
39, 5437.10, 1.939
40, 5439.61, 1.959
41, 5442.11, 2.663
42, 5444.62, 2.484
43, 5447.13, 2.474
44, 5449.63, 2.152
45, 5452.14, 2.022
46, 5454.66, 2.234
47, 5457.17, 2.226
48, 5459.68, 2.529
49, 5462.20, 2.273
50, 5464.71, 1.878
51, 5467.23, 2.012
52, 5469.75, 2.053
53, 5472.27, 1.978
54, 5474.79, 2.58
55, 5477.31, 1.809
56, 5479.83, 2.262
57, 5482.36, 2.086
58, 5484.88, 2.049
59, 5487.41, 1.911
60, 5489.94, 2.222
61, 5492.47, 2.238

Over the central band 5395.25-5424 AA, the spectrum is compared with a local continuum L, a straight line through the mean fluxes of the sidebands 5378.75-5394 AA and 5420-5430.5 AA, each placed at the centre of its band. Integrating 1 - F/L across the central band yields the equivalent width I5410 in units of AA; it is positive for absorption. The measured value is 1.9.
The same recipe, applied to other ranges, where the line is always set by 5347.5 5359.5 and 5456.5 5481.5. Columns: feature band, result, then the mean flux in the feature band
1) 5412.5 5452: -0.79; 2.29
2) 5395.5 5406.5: 1.08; 2.09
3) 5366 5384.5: 1.29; 2.21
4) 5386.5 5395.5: 0.80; 2.13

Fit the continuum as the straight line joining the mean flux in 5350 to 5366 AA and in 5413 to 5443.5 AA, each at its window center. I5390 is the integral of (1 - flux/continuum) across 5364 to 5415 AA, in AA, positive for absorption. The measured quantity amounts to 3.5 AA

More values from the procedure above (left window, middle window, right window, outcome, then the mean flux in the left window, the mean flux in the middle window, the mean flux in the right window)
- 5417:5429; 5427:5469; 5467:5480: 0.2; 2.38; 2.24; 2.11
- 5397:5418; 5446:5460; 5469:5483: -0.9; 2.11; 2.26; 2.13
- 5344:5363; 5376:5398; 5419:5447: 1.8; 2.33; 2.14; 2.32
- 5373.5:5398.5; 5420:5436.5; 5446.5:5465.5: -1.0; 2.19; 2.34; 2.22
